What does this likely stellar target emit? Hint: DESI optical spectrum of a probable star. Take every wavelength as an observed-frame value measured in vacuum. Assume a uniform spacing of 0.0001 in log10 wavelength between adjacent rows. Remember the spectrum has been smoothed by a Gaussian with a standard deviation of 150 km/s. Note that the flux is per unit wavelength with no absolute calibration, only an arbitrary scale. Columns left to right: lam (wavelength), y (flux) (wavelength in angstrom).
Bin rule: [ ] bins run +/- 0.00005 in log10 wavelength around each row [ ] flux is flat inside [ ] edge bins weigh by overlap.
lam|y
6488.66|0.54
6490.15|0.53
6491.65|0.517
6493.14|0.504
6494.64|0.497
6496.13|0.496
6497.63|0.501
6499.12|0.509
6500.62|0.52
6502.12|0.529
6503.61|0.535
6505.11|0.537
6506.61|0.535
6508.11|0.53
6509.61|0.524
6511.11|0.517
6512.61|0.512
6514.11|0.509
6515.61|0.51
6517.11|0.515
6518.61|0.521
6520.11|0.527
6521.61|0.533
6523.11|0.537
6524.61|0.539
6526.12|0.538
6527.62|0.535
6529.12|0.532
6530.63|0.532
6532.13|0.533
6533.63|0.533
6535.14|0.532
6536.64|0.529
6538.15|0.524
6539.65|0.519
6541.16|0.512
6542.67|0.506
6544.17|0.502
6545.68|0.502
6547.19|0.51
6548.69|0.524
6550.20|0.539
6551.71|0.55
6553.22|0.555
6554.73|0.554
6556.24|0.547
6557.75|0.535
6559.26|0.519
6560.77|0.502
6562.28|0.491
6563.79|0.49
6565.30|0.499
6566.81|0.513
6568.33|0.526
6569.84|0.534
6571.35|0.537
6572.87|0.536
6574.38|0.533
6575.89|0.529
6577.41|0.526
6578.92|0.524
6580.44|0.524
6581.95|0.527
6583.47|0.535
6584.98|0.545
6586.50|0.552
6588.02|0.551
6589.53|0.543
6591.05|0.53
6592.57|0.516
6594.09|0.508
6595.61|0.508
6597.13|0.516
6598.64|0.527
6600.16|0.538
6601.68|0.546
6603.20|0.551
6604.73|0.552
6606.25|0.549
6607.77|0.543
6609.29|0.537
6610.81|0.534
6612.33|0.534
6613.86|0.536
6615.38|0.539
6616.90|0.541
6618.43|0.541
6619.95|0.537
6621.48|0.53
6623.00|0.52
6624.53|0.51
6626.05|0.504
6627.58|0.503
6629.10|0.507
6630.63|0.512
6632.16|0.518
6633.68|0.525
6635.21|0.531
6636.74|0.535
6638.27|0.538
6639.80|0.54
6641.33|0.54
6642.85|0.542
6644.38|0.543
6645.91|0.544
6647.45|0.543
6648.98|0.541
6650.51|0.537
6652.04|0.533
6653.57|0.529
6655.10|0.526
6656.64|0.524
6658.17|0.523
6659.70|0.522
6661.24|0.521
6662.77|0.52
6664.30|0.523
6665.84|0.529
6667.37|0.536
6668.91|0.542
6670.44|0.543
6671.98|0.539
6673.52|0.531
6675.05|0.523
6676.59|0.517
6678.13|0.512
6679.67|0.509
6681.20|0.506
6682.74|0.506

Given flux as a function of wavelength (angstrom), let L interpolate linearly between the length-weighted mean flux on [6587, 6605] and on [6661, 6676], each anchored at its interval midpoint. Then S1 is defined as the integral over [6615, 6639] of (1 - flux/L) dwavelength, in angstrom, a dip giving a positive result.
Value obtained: 0.3 angstrom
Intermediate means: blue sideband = 0.532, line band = 0.524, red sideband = 0.531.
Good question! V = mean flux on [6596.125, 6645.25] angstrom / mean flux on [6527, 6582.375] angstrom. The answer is 1.01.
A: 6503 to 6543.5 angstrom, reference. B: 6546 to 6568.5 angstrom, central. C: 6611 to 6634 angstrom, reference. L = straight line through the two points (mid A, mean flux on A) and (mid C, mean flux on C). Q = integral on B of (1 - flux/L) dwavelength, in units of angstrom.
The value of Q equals 0.1 angstrom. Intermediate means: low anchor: 0.526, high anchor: 0.524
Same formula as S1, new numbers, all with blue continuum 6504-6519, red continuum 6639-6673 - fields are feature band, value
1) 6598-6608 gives -0.3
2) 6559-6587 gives 0.2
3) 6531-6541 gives -0.1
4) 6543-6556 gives -0.1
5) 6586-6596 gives 0.0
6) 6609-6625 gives -0.1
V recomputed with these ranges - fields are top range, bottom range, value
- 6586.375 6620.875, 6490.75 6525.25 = 1.03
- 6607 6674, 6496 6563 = 1.01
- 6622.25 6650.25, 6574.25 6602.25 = 0.99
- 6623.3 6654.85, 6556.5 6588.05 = 1.01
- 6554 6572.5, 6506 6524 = 1.00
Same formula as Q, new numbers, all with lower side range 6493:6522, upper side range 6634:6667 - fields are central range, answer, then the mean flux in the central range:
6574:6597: -0.2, 0.53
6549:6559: -0.4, 0.544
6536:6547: 0.2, 0.513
